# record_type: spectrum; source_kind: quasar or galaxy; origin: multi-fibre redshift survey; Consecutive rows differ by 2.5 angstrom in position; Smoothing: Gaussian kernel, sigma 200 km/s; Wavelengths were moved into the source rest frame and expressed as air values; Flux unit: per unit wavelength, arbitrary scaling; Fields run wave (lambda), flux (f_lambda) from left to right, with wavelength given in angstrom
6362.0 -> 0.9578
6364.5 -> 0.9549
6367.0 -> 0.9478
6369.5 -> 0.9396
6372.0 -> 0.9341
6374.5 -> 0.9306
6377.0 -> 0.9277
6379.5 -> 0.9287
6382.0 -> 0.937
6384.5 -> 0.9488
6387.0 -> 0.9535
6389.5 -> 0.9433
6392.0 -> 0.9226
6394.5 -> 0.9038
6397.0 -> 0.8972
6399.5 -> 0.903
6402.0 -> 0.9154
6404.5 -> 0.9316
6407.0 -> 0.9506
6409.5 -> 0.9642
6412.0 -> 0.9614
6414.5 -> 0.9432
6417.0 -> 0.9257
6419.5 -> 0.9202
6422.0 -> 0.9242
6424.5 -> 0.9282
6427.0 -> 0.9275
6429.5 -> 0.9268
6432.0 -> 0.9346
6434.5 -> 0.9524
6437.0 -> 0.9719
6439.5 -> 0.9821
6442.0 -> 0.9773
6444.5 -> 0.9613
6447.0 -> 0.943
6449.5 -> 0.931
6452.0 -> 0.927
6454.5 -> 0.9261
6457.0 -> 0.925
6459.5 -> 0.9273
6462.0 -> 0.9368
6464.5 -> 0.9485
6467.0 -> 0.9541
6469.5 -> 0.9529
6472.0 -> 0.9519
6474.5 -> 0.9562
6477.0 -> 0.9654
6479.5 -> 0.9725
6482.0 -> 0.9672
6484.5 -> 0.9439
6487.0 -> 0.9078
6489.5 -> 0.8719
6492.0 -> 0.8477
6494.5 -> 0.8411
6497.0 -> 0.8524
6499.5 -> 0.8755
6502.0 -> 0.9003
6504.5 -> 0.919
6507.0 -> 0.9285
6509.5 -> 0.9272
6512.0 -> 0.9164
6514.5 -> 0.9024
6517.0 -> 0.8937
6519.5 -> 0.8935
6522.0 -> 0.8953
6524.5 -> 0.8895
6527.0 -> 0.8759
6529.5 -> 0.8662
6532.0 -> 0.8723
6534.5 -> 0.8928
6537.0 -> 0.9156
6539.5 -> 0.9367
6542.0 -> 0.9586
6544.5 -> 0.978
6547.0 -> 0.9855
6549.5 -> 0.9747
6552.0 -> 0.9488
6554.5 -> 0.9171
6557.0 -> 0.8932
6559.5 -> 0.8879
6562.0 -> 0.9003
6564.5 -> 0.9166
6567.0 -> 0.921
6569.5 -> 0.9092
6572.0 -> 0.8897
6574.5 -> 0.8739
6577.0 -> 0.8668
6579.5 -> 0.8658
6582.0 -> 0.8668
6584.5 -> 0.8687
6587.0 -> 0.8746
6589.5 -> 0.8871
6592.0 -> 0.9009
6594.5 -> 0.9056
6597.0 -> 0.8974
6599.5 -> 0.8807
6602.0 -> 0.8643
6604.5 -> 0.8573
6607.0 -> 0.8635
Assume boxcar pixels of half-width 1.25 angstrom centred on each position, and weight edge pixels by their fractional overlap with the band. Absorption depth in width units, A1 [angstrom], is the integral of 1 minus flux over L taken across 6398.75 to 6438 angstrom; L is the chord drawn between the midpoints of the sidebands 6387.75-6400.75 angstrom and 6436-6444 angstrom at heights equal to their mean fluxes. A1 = 0.44 angstrom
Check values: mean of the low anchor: 0.916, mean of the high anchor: 0.976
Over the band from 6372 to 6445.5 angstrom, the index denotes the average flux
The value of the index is 0.938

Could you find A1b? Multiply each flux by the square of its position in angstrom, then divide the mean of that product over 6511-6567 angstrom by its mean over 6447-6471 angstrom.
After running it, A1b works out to 1.0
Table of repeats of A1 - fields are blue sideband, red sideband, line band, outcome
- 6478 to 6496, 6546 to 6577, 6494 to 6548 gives 0.32 angstrom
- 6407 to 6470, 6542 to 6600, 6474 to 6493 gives 0.03 angstrom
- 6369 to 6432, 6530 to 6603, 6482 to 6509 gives 0.67 angstrom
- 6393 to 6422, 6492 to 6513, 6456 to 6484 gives -1.43 angstrom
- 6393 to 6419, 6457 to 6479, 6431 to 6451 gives -0.35 angstrom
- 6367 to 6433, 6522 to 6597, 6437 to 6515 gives -0.77 angstrom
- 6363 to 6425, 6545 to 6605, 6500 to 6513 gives -0.05 angstrom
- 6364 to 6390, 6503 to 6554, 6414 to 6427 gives 0.09 angstrom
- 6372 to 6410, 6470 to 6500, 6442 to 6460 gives -0.34 angstrom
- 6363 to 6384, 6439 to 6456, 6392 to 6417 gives 0.34 angstrom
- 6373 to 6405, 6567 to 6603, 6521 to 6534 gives 0.23 angstrom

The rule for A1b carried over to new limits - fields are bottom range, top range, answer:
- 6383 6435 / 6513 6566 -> 1.02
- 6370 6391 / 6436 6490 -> 1.04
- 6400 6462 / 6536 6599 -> 1.01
